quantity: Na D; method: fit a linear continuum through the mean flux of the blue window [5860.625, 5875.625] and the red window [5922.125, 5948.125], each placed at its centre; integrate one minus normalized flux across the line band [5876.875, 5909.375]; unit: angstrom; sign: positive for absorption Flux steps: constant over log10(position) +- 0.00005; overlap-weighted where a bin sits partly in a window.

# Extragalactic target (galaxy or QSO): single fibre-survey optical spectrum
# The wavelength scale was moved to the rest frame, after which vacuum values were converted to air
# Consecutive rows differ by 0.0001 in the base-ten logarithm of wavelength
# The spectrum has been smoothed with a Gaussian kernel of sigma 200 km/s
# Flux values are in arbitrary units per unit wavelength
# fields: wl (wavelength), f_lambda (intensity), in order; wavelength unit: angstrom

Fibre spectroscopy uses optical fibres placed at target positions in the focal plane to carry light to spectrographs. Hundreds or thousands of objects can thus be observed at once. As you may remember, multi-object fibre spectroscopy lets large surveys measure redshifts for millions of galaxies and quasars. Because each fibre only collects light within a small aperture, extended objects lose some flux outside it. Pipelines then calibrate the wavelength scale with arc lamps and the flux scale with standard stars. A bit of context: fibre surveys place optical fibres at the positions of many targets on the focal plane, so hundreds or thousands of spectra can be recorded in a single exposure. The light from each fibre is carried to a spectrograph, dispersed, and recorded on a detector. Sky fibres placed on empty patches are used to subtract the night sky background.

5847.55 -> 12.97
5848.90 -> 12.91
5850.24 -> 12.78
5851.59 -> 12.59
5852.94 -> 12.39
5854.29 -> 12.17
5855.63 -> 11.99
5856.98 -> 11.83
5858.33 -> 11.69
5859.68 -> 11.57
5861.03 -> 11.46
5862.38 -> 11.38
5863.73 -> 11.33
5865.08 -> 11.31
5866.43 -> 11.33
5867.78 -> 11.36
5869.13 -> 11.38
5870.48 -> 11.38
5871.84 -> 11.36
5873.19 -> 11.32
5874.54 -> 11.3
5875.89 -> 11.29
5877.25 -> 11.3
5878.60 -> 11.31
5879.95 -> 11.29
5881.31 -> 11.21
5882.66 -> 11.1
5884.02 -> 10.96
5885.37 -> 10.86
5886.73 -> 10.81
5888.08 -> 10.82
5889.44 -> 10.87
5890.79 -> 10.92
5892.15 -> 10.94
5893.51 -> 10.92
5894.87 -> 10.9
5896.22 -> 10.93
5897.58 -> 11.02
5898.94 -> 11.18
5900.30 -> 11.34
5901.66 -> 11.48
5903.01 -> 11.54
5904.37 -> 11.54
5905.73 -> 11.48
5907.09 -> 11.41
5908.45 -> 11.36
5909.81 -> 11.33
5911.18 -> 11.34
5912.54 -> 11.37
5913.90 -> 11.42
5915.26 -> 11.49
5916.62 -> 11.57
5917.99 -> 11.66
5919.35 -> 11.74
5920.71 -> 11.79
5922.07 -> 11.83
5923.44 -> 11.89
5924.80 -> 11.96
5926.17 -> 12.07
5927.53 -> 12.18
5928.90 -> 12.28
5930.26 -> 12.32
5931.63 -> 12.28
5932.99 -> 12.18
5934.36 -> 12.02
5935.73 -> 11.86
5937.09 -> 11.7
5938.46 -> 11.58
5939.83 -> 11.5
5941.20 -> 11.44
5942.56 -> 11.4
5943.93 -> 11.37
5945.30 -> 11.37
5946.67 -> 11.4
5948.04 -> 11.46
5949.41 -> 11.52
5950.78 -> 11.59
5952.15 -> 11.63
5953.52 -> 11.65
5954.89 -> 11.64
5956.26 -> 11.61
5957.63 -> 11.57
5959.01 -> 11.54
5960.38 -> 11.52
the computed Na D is 1.07 angstrom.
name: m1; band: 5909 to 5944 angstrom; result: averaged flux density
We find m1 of 11.8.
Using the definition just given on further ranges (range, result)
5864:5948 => 11.4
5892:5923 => 11.4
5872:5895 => 11.1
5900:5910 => 11.5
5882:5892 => 10.9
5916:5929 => 11.9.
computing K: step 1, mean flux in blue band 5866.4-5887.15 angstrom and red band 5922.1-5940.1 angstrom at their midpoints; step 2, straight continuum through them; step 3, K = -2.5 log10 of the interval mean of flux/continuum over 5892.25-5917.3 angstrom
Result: 0.03 mag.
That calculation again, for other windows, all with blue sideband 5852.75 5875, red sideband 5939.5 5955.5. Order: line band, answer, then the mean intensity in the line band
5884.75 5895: 0.06 mag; 10.9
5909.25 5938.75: -0.03 mag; 11.8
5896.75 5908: 0.01 mag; 11.4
